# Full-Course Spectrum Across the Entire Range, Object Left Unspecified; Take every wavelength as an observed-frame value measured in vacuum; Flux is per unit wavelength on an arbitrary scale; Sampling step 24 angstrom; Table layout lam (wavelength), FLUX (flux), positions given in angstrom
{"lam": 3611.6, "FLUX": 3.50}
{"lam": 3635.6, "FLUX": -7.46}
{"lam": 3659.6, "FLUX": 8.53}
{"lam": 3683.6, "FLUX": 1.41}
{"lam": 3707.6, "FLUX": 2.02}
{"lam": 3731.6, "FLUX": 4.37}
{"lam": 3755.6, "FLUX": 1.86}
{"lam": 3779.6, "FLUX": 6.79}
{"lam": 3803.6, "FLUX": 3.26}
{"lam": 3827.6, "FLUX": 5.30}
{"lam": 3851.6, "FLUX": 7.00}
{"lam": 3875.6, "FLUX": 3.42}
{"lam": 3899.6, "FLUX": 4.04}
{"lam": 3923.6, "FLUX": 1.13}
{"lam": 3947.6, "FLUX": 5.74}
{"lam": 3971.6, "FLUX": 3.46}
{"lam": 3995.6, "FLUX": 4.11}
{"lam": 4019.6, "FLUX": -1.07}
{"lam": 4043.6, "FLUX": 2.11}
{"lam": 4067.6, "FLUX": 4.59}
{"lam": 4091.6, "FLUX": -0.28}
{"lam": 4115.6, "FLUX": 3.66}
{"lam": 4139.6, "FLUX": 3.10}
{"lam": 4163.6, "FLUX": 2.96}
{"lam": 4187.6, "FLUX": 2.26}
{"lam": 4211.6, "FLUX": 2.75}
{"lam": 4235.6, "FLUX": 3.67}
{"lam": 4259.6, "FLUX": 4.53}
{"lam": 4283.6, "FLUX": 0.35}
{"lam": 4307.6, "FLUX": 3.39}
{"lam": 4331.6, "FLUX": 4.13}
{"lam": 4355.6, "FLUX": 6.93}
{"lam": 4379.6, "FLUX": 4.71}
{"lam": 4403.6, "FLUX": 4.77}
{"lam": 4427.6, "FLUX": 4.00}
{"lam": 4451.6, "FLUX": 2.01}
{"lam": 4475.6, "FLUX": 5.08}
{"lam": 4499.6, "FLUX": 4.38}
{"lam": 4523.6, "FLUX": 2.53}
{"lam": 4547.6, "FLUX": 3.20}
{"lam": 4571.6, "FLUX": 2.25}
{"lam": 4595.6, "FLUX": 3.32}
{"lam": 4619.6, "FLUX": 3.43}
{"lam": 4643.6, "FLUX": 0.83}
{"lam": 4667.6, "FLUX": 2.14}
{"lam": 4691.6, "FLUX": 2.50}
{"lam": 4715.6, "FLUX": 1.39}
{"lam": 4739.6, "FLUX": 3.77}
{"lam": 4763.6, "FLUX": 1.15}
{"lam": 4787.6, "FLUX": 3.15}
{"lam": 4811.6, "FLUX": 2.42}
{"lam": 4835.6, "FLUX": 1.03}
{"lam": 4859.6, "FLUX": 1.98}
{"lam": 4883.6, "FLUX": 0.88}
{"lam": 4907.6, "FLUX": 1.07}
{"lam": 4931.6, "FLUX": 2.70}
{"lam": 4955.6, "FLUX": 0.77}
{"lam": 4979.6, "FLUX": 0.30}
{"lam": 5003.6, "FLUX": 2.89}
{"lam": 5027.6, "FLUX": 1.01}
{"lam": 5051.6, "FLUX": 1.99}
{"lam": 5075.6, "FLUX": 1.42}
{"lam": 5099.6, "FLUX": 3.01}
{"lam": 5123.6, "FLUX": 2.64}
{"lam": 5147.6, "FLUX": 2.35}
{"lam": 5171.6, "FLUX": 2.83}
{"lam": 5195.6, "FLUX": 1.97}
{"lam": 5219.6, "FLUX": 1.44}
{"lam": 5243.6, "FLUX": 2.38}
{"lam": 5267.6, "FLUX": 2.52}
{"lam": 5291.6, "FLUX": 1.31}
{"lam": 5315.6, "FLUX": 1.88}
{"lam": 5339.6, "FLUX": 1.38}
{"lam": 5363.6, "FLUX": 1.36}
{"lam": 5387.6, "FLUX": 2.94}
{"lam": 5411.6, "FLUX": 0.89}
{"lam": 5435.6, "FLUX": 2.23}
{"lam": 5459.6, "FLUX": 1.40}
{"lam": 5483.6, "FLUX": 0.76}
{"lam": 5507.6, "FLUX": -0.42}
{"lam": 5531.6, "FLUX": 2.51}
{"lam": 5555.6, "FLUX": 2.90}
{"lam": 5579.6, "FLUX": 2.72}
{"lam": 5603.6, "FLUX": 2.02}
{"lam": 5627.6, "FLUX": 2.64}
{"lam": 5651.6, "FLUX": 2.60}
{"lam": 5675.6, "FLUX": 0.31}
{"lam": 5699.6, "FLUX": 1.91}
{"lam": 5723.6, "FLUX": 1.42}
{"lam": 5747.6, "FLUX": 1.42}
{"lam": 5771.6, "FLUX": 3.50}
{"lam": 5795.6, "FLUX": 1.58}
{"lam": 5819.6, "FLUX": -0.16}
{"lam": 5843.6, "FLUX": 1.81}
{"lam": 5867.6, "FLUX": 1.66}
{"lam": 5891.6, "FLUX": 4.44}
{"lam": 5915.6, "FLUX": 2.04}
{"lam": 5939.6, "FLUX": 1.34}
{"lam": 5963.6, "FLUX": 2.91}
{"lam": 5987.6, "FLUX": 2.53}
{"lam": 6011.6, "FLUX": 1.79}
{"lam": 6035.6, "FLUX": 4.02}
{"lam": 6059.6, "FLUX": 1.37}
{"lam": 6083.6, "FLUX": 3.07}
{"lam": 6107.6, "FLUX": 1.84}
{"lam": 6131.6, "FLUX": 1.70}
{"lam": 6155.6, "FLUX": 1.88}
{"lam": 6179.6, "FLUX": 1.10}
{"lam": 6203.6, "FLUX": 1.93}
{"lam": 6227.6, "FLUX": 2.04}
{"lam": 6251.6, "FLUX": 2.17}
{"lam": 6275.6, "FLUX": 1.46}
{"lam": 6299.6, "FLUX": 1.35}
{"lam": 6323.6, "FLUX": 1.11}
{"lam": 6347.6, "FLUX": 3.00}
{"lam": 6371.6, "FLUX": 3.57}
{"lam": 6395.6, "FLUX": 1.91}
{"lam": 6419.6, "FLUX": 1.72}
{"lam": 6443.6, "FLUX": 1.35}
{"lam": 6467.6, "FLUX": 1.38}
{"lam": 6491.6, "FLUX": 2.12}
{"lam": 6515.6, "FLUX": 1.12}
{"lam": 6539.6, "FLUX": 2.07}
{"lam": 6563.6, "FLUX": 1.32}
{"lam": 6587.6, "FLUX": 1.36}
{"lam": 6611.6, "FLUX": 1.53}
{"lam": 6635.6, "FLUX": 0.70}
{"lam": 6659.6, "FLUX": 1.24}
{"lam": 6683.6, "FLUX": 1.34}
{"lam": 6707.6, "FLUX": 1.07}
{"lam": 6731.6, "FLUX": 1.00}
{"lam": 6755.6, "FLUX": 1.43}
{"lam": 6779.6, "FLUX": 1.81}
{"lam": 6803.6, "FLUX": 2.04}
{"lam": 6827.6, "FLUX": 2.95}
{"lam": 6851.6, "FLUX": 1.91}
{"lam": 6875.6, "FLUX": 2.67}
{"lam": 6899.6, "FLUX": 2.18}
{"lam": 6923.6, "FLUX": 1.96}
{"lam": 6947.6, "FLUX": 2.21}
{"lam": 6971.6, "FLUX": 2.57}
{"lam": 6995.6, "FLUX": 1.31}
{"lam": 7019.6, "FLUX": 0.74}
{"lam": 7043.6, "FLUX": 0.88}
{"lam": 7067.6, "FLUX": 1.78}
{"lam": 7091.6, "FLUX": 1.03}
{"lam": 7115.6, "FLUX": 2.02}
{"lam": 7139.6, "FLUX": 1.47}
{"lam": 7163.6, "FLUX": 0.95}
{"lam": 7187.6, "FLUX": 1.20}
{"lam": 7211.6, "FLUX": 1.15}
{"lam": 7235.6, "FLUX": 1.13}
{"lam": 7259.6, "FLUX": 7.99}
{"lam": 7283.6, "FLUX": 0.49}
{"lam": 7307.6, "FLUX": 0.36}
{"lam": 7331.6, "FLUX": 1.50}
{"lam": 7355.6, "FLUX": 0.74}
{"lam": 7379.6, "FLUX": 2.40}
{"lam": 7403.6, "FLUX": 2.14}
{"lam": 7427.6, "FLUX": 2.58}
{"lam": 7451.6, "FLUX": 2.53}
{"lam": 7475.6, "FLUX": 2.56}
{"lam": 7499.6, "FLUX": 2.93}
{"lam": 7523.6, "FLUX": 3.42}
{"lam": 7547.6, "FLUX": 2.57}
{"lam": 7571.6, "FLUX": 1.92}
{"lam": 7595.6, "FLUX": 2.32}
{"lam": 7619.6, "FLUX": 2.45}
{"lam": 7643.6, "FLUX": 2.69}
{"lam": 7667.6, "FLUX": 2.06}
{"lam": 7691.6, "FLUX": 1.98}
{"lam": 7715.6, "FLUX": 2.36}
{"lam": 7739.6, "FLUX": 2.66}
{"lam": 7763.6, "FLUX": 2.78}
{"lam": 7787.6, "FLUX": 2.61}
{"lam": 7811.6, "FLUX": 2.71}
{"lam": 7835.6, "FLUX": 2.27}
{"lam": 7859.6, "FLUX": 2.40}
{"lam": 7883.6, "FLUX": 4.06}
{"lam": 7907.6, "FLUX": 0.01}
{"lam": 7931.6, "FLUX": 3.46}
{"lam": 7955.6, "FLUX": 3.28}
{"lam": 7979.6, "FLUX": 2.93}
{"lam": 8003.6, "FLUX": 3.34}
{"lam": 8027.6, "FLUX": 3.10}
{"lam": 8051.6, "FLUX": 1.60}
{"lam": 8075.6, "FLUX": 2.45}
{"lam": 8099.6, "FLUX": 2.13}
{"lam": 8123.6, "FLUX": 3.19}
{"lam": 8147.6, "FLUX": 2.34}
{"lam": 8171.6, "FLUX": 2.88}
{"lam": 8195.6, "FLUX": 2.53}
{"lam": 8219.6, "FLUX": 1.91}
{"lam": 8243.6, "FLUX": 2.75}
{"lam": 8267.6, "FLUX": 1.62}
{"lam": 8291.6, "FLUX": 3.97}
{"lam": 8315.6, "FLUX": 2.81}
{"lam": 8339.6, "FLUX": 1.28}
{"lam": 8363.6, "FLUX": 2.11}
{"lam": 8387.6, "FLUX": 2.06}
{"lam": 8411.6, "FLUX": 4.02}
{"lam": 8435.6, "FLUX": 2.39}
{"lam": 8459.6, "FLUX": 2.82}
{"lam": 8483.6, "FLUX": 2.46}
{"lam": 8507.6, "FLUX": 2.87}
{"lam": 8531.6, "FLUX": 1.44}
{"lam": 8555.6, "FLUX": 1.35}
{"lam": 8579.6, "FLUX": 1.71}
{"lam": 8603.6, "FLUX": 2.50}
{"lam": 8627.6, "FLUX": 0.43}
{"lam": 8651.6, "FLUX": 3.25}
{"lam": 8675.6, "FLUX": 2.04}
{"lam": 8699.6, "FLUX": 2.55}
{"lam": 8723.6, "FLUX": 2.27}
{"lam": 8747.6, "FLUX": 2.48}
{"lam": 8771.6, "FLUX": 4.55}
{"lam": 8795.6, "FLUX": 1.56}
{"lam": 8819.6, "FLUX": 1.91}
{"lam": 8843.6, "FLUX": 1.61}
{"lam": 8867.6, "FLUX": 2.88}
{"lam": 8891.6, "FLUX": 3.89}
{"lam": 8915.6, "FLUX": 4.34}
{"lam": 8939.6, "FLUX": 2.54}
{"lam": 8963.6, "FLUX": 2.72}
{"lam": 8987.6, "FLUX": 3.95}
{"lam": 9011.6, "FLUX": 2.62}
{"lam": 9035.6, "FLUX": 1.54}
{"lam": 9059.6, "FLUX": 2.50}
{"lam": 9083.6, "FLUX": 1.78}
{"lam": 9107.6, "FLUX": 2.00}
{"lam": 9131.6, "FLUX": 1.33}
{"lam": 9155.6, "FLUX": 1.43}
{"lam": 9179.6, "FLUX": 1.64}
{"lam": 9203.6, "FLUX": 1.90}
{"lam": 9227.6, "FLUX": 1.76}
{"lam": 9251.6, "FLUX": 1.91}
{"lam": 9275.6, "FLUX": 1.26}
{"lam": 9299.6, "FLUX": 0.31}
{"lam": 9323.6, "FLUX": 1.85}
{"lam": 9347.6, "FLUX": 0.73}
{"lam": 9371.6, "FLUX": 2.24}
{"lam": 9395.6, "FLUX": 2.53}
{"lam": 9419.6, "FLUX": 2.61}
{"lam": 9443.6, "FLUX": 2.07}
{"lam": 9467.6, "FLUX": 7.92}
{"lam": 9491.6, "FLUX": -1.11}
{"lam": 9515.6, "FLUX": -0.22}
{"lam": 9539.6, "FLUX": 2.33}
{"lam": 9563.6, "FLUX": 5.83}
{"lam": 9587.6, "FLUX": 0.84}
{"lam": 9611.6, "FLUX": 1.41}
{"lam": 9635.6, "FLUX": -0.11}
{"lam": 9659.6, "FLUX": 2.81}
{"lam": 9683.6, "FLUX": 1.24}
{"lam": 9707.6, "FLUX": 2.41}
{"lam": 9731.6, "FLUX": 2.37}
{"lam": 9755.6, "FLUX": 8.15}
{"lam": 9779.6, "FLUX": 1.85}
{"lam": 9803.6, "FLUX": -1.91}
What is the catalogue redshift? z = 0.949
